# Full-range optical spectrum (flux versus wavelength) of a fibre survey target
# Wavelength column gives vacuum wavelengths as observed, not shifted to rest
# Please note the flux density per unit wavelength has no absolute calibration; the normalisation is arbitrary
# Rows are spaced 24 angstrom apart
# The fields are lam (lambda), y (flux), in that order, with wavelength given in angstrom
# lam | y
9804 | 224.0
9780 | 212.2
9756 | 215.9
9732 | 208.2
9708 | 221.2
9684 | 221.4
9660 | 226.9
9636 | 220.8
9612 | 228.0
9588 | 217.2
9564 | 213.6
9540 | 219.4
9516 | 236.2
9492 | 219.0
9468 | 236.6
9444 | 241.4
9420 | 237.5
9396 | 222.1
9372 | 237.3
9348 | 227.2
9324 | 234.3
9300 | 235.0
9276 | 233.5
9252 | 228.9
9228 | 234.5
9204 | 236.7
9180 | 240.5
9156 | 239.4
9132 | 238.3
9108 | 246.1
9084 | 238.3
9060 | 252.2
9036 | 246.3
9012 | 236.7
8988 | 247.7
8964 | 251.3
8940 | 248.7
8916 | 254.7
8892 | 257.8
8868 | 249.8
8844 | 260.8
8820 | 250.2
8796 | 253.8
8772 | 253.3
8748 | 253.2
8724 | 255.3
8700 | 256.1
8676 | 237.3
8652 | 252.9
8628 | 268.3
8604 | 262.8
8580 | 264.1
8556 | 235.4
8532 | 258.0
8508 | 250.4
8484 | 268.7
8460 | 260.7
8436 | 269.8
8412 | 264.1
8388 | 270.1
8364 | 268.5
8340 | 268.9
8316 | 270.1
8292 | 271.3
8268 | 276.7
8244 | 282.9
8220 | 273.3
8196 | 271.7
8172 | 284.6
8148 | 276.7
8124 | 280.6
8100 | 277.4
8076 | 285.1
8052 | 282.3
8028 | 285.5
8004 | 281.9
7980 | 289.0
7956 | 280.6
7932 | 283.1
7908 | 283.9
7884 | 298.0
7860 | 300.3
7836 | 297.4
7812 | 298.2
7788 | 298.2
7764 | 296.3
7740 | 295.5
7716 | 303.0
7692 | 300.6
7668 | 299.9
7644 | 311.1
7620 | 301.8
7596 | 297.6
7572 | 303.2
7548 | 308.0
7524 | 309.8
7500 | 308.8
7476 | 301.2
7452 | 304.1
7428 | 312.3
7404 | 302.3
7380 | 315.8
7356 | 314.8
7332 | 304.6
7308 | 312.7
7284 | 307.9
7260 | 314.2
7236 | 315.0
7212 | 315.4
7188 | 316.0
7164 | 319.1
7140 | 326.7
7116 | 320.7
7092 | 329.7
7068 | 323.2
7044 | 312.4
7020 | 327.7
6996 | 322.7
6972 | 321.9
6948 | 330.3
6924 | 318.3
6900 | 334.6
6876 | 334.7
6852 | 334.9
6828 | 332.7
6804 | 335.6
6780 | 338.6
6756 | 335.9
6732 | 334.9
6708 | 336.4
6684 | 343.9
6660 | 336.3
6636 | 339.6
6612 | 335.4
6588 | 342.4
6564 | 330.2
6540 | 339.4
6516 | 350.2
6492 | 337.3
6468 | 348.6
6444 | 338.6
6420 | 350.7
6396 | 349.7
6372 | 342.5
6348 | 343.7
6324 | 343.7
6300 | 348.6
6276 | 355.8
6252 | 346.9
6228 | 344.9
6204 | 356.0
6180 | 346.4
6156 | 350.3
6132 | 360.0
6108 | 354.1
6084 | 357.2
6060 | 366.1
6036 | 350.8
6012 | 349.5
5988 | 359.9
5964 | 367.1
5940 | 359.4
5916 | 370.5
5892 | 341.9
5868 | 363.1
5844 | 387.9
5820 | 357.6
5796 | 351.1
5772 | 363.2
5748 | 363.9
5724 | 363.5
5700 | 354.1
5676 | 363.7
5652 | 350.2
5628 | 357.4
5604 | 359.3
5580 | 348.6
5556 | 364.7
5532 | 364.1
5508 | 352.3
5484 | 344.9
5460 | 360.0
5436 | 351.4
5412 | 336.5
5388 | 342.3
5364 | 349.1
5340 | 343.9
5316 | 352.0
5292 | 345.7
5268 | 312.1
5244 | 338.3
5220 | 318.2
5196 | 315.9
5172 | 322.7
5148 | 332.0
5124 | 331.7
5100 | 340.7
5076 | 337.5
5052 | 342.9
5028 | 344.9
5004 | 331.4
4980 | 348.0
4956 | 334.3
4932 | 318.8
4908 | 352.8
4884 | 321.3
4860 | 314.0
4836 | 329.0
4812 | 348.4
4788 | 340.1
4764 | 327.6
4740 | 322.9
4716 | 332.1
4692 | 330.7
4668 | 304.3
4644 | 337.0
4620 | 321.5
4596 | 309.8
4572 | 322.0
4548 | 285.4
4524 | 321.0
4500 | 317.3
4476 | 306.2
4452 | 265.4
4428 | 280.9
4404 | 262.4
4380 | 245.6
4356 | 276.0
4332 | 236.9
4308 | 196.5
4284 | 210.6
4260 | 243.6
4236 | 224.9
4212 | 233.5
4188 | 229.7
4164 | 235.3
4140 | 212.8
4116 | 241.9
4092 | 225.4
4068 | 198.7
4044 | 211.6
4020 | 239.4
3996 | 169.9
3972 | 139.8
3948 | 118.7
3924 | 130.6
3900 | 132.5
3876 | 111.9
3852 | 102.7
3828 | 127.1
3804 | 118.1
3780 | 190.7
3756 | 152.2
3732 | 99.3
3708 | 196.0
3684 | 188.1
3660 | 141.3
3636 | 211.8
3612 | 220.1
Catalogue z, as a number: 0.000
